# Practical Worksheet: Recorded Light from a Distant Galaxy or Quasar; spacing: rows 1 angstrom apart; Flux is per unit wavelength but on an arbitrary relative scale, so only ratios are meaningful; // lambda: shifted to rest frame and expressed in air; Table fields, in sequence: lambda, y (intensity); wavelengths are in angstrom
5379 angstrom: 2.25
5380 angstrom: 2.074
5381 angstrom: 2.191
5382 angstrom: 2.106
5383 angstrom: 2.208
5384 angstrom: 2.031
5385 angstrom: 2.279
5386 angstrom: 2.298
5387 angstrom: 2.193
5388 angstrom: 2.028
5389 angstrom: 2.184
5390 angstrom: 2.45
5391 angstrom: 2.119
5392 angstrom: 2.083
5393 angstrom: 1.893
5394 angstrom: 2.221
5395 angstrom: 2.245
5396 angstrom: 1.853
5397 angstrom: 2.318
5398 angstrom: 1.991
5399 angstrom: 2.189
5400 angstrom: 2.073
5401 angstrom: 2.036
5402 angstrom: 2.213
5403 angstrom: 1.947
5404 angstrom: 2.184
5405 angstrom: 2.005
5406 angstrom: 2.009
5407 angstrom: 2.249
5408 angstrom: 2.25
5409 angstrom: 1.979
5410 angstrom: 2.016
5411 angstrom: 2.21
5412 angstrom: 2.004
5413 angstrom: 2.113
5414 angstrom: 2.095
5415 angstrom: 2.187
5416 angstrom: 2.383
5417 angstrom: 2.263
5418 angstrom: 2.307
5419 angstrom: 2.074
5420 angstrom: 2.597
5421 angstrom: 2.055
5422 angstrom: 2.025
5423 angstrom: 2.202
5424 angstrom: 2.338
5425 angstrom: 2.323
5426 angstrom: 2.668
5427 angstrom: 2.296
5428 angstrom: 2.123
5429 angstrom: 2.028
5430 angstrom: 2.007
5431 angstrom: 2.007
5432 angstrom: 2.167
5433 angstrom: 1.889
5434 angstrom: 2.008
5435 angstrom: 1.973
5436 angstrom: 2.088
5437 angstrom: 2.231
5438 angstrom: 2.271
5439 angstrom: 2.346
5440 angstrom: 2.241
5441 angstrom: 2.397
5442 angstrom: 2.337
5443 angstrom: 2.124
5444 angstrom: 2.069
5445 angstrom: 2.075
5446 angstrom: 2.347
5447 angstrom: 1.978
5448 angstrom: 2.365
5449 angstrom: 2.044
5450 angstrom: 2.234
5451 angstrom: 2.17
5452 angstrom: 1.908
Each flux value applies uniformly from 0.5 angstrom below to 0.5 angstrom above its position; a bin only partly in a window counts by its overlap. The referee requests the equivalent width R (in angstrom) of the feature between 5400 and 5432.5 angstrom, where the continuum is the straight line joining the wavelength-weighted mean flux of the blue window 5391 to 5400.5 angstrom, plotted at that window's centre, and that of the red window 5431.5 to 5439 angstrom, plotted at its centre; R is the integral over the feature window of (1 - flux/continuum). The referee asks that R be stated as -1.0 angstrom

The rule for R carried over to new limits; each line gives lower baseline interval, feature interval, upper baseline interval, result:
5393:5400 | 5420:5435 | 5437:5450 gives 0.1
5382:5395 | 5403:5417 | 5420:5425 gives 0.4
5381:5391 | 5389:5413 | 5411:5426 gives 1.1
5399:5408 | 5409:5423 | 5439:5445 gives -0.2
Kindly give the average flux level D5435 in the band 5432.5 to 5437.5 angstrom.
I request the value 2.04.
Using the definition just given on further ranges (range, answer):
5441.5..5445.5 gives 2.15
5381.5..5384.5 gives 2.12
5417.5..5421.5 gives 2.26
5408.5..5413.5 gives 2.06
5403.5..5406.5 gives 2.07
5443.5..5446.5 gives 2.16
